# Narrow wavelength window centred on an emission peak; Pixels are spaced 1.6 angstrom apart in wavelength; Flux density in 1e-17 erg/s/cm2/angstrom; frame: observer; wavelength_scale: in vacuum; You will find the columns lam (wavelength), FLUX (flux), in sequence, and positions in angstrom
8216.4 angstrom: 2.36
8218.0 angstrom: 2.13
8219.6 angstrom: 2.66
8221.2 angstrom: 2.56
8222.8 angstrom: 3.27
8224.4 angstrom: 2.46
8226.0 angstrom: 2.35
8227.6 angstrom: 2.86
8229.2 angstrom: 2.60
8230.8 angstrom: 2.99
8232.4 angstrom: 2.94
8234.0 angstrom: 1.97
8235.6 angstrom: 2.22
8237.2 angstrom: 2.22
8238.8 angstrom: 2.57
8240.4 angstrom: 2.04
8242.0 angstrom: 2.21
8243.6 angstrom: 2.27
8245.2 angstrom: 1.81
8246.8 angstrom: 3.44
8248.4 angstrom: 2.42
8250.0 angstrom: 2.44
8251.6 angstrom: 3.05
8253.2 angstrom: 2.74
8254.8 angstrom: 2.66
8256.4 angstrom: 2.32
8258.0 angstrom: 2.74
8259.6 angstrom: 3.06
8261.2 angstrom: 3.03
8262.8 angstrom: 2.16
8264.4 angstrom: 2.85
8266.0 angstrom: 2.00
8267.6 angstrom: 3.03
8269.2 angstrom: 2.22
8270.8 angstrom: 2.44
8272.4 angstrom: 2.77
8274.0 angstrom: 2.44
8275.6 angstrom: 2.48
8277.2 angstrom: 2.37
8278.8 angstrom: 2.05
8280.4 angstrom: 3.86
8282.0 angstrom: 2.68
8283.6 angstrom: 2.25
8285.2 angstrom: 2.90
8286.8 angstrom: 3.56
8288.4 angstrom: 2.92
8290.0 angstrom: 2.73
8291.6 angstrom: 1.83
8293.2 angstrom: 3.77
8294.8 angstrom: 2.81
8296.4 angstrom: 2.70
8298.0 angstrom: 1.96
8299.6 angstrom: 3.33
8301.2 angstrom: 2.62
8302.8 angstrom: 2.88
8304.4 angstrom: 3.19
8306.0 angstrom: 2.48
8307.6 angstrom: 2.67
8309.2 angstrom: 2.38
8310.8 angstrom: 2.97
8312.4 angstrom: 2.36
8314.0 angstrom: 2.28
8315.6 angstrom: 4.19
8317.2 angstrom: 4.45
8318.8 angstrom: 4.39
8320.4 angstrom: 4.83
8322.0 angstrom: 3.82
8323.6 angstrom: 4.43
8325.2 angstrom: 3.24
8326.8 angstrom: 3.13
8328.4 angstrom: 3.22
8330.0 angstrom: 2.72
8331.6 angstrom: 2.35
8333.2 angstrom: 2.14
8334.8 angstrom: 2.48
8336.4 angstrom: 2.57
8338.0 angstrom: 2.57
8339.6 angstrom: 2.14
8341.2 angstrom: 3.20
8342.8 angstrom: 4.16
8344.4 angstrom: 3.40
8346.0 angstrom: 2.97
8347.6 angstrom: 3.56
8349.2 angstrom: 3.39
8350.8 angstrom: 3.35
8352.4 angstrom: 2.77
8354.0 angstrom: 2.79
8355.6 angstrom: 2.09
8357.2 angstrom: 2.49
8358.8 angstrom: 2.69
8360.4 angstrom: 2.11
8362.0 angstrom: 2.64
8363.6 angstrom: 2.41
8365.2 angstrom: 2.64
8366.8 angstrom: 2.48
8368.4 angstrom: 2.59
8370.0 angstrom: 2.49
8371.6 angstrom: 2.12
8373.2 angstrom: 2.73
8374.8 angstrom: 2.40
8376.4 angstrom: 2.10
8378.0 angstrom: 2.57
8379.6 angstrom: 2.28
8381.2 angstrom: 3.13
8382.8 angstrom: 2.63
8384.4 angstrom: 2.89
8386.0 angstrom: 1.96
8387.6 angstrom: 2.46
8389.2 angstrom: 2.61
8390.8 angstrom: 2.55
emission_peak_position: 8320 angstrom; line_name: H-alpha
